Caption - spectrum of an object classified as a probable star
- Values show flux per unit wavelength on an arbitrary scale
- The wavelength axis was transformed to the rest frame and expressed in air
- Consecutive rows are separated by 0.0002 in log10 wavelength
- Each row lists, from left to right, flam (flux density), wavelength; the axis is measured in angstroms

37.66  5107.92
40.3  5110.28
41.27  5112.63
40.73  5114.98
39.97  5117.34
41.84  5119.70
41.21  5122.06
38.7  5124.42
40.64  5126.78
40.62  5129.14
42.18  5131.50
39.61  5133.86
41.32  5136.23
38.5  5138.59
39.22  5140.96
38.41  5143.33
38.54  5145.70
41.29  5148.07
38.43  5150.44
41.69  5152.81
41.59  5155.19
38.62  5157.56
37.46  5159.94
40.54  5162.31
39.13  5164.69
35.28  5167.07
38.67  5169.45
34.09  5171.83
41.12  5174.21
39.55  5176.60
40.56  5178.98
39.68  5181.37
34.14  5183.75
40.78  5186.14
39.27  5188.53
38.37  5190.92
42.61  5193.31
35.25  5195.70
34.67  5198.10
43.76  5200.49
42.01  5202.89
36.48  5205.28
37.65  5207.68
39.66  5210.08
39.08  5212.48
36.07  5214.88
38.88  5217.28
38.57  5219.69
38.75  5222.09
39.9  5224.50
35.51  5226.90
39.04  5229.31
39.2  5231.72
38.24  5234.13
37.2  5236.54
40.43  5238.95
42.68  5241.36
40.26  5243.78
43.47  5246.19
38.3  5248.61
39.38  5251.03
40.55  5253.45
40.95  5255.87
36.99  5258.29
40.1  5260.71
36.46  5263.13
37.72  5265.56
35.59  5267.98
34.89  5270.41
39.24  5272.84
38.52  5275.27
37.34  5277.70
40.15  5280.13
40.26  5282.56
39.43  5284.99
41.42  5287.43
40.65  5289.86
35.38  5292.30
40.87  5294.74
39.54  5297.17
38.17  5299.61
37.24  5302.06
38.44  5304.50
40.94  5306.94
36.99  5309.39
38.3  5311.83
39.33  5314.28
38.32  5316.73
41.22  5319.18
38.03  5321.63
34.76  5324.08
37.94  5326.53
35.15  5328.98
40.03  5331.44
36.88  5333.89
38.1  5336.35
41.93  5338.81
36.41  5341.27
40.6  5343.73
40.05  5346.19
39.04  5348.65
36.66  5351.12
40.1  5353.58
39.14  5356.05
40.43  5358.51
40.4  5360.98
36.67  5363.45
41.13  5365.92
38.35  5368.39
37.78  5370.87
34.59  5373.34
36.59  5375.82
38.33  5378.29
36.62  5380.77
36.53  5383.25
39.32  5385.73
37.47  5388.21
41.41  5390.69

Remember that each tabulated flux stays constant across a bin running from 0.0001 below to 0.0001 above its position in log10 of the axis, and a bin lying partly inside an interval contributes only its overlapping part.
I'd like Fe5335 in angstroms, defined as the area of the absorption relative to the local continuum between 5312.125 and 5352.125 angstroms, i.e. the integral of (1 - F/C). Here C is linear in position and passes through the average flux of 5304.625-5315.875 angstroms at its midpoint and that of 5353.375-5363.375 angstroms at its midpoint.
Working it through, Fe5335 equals 0.8 angstroms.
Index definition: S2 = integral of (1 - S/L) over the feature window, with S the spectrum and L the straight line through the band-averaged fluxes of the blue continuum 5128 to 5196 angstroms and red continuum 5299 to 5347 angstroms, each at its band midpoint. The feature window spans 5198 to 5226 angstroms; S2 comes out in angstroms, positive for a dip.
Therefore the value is 0.1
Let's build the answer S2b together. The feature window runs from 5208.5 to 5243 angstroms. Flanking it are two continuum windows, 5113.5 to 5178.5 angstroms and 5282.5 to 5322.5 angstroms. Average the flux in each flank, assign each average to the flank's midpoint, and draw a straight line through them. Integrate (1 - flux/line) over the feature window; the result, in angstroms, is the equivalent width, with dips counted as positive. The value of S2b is 0.46 angstroms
